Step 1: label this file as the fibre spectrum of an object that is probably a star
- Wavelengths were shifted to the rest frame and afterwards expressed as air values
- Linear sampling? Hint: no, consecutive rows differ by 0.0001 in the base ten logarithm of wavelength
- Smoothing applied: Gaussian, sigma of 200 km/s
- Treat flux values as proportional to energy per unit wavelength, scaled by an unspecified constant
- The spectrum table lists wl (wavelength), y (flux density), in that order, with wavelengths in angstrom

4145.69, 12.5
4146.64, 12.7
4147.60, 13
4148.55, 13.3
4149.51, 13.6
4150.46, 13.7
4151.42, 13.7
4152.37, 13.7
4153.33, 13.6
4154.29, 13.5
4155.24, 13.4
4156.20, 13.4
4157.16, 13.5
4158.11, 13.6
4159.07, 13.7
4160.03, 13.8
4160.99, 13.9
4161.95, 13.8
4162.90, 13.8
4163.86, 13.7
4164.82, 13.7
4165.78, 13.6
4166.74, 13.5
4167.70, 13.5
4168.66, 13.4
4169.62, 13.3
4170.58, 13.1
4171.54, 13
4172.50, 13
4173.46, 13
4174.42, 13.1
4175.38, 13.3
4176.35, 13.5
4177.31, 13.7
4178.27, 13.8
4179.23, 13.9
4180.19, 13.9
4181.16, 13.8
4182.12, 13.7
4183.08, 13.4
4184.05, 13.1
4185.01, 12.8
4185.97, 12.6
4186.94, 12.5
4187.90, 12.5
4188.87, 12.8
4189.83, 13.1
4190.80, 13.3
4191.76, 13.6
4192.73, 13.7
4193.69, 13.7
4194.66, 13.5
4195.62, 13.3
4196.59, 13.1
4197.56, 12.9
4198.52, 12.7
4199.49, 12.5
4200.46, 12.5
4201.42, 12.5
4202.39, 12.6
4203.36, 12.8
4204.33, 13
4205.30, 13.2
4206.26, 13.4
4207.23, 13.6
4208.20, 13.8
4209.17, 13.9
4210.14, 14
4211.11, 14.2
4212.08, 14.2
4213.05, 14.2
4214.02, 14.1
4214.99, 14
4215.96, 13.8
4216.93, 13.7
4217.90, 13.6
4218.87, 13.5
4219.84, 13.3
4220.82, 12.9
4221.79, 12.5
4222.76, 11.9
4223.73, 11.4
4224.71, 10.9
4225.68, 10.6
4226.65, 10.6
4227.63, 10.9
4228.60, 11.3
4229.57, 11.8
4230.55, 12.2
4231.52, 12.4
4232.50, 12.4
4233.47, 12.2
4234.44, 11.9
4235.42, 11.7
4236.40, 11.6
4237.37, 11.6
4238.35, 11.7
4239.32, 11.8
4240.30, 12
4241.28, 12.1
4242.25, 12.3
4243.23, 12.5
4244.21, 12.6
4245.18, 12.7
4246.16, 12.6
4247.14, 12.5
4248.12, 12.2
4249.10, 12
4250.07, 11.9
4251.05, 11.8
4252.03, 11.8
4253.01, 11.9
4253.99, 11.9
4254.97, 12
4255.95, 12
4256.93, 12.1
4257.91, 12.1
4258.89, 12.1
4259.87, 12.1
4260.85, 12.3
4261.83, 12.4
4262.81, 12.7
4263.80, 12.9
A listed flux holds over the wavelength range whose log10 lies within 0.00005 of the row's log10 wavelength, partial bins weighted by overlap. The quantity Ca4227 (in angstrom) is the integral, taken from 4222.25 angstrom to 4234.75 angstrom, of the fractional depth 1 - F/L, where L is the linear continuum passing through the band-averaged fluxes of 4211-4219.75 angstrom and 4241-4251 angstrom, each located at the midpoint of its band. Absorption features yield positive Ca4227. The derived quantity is 1.55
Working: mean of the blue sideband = 13.9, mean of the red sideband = 12.3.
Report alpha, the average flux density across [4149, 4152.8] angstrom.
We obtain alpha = 13.7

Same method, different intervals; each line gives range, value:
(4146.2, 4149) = 13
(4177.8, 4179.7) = 13.9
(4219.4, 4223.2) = 12.6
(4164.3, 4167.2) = 13.6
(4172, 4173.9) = 13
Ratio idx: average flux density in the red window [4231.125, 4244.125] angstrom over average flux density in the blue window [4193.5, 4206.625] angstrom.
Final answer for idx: 0.9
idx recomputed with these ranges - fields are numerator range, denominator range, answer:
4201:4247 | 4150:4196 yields 0.94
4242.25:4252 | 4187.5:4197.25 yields 0.93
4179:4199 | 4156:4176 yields 0.98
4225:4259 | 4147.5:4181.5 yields 0.88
